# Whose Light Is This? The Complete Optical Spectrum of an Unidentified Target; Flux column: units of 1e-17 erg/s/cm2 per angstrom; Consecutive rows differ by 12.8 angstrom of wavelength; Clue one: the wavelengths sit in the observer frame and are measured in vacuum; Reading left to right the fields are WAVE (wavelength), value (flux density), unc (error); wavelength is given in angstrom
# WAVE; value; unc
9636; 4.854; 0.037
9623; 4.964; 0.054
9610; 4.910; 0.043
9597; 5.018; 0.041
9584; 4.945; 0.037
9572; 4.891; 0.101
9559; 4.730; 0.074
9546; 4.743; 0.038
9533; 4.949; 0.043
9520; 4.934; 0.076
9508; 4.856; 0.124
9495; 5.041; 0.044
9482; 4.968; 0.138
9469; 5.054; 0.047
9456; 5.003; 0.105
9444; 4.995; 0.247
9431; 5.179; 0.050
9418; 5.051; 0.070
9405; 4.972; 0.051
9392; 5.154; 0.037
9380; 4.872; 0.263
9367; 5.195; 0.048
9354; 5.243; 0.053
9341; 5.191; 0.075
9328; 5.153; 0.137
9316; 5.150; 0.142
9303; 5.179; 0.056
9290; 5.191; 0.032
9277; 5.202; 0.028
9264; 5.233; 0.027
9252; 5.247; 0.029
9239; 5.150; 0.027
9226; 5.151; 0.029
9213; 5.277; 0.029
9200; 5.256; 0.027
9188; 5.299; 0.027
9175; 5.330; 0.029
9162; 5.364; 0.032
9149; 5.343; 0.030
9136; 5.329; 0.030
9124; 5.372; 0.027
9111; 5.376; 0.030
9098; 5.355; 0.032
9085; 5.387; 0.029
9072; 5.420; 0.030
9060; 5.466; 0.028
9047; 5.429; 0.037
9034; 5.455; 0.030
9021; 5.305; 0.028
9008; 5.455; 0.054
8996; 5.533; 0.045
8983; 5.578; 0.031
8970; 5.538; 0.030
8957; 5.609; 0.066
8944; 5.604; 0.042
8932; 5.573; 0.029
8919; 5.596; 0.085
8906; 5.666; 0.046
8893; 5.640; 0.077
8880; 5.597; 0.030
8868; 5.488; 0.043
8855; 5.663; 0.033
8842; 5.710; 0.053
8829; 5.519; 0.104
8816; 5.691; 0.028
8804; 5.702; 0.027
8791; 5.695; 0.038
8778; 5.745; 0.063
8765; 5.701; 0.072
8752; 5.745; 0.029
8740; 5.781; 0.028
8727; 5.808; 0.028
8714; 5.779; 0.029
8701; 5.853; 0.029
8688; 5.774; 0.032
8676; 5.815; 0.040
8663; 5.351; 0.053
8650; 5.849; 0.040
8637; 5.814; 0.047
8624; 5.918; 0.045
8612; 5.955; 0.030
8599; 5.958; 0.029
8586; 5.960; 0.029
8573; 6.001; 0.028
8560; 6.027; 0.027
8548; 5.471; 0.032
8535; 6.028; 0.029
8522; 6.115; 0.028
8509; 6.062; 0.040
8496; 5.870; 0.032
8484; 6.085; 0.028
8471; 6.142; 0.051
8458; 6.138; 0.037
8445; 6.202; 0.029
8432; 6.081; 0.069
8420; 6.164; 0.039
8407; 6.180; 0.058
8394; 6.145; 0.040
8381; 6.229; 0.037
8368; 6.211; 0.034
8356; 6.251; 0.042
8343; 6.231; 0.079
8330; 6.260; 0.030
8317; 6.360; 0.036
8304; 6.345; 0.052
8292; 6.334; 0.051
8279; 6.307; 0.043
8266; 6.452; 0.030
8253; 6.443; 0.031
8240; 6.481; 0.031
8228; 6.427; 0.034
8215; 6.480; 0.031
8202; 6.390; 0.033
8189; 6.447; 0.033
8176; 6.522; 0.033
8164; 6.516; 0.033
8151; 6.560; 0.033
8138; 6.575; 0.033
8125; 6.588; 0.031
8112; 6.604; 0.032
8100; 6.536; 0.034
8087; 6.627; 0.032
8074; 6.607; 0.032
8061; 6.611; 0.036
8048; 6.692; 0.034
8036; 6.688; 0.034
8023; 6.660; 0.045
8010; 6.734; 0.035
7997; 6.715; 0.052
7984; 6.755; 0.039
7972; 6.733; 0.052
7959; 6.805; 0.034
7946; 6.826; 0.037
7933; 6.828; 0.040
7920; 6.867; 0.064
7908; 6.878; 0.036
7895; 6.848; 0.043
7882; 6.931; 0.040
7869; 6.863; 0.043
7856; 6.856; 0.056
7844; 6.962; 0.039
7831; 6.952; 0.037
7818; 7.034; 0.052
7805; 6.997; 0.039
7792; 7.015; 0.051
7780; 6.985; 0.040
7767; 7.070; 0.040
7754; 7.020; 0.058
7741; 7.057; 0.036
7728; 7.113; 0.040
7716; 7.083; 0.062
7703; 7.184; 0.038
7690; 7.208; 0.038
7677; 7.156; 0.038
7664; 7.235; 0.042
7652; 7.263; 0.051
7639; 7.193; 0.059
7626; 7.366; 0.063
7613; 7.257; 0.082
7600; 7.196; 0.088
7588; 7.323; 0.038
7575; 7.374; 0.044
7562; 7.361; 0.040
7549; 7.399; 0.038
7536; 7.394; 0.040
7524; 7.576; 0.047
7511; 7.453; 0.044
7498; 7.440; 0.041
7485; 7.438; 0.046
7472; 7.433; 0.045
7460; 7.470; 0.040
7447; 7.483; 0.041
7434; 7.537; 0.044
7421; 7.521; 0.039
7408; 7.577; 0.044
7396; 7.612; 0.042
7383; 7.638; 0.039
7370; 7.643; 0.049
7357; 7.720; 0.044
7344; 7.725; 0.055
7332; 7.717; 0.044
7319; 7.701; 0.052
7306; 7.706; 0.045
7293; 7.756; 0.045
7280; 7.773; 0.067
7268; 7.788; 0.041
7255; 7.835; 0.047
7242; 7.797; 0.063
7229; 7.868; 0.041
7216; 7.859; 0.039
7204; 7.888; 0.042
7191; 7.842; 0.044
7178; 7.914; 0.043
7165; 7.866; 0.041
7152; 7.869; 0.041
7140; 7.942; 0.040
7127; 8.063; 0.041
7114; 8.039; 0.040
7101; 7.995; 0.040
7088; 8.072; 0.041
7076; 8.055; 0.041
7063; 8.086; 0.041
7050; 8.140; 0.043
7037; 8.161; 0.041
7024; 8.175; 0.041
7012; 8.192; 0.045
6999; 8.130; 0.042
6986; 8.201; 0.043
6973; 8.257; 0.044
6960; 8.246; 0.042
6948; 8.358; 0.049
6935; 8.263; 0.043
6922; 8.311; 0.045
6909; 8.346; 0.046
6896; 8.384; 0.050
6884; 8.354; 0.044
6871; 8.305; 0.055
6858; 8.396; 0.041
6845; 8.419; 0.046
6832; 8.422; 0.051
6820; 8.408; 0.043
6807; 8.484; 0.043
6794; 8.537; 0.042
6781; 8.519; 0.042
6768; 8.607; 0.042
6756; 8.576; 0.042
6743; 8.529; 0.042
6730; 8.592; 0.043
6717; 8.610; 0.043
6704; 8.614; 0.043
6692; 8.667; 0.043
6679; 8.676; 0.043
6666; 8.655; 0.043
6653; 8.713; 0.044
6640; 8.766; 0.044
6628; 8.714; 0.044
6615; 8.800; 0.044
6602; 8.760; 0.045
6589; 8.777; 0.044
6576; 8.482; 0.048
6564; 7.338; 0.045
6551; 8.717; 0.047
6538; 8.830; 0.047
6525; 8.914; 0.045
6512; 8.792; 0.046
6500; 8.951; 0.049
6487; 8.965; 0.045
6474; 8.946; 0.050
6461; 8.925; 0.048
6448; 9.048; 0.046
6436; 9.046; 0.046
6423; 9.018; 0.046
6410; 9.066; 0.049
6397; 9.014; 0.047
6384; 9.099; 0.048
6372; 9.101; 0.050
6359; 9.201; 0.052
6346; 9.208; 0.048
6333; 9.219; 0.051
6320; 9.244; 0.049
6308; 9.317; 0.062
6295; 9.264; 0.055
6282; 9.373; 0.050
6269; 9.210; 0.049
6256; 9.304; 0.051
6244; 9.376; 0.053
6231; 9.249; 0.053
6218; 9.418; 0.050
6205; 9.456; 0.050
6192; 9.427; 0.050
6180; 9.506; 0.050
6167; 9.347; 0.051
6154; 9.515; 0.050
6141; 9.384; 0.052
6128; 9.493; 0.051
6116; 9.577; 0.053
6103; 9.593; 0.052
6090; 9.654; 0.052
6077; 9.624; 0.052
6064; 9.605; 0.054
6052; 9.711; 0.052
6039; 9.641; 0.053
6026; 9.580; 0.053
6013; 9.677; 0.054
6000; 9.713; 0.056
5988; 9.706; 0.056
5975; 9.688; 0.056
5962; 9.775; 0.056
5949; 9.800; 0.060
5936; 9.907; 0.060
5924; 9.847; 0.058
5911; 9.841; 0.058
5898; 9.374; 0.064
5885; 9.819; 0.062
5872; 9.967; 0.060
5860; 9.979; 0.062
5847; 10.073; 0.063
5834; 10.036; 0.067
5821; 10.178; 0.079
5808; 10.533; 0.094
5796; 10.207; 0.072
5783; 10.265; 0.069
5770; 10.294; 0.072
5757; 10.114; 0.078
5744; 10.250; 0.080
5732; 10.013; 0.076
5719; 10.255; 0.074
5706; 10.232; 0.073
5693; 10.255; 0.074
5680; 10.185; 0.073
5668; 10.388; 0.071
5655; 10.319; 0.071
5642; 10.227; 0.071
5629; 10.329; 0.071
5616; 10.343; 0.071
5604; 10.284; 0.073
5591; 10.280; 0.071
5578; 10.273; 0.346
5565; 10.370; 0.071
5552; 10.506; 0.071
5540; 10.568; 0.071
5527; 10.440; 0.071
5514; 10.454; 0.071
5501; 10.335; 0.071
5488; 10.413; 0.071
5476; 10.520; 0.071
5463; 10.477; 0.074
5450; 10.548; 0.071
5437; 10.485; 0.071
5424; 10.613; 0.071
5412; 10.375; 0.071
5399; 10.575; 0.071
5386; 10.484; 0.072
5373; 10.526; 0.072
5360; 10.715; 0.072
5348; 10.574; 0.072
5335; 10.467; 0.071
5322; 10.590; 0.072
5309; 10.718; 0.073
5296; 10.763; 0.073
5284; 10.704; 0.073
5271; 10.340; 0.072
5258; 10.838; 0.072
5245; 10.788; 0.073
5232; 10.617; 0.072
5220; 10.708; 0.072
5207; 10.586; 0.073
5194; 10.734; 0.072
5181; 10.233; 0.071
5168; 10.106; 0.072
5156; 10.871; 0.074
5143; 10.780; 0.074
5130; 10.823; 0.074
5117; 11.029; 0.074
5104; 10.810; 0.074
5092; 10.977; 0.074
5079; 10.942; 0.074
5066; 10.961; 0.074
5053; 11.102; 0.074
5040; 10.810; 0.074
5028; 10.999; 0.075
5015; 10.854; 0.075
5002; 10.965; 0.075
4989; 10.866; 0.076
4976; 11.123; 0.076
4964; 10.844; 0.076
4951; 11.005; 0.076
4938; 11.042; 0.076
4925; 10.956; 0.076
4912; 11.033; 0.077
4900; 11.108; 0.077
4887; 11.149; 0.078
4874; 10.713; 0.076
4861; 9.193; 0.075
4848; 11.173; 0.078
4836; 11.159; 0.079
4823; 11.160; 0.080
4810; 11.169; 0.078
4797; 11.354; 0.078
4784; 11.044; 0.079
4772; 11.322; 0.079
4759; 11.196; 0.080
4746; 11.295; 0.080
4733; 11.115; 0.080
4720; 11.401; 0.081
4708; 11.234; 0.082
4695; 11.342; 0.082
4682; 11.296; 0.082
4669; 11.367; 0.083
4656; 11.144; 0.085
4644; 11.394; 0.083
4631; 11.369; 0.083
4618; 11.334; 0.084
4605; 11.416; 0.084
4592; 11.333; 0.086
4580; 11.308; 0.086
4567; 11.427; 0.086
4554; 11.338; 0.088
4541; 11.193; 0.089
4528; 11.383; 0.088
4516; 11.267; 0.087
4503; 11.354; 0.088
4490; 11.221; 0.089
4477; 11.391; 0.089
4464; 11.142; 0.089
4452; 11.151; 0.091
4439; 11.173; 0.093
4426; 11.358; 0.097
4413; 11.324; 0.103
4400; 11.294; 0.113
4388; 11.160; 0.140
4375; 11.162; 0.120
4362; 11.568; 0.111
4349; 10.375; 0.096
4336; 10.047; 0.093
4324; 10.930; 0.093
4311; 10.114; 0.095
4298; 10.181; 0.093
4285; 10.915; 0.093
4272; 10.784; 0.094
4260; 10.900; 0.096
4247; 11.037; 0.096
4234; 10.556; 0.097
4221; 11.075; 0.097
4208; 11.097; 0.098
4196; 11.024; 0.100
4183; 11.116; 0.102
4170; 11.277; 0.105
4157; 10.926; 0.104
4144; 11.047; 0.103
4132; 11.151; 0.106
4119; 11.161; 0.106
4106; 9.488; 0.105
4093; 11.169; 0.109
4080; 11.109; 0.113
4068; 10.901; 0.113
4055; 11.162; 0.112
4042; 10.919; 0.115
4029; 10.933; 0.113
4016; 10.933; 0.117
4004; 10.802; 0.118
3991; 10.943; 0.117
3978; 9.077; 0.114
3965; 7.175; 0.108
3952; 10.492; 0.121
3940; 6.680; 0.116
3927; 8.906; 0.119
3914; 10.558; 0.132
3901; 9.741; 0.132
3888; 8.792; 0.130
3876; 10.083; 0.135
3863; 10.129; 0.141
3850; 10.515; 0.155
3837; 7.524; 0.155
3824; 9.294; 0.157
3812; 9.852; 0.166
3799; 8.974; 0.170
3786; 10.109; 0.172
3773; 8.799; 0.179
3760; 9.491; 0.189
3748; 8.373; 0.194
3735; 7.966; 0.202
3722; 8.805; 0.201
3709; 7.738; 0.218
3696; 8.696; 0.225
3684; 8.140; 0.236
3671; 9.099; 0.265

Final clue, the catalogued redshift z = 0.000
